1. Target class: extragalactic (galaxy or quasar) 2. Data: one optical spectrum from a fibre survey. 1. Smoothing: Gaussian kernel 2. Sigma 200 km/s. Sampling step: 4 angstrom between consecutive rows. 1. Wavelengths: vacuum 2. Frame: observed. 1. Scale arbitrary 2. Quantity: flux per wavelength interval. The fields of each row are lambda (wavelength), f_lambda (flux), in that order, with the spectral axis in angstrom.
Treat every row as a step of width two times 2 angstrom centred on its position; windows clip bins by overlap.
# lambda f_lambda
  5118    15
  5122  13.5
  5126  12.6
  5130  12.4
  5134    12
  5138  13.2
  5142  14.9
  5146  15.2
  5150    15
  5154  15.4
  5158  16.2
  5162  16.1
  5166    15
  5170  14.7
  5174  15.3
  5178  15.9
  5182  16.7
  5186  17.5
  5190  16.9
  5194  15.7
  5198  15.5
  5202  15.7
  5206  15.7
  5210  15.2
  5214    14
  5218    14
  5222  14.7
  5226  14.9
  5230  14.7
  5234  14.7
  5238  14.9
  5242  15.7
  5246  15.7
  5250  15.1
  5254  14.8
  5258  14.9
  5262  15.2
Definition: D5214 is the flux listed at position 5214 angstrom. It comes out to 14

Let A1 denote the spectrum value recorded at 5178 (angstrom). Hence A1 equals 15.9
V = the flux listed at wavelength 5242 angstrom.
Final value 15.7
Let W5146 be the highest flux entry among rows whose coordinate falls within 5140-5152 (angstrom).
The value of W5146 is 15.2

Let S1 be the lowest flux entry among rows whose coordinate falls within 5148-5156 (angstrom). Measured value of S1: 15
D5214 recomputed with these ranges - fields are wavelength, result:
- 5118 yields 15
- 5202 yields 15.7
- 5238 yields 14.9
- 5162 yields 16.1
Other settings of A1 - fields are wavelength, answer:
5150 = 15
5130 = 12.4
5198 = 15.5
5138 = 13.2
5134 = 12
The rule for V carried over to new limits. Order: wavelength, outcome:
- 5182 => 16.7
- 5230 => 14.7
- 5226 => 14.9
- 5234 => 14.7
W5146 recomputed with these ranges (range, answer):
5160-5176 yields 16.1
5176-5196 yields 17.5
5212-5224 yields 14.7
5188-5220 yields 16.9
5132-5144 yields 14.9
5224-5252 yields 15.7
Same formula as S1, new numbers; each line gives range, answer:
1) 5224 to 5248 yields 14.7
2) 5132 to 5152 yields 12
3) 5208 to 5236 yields 14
